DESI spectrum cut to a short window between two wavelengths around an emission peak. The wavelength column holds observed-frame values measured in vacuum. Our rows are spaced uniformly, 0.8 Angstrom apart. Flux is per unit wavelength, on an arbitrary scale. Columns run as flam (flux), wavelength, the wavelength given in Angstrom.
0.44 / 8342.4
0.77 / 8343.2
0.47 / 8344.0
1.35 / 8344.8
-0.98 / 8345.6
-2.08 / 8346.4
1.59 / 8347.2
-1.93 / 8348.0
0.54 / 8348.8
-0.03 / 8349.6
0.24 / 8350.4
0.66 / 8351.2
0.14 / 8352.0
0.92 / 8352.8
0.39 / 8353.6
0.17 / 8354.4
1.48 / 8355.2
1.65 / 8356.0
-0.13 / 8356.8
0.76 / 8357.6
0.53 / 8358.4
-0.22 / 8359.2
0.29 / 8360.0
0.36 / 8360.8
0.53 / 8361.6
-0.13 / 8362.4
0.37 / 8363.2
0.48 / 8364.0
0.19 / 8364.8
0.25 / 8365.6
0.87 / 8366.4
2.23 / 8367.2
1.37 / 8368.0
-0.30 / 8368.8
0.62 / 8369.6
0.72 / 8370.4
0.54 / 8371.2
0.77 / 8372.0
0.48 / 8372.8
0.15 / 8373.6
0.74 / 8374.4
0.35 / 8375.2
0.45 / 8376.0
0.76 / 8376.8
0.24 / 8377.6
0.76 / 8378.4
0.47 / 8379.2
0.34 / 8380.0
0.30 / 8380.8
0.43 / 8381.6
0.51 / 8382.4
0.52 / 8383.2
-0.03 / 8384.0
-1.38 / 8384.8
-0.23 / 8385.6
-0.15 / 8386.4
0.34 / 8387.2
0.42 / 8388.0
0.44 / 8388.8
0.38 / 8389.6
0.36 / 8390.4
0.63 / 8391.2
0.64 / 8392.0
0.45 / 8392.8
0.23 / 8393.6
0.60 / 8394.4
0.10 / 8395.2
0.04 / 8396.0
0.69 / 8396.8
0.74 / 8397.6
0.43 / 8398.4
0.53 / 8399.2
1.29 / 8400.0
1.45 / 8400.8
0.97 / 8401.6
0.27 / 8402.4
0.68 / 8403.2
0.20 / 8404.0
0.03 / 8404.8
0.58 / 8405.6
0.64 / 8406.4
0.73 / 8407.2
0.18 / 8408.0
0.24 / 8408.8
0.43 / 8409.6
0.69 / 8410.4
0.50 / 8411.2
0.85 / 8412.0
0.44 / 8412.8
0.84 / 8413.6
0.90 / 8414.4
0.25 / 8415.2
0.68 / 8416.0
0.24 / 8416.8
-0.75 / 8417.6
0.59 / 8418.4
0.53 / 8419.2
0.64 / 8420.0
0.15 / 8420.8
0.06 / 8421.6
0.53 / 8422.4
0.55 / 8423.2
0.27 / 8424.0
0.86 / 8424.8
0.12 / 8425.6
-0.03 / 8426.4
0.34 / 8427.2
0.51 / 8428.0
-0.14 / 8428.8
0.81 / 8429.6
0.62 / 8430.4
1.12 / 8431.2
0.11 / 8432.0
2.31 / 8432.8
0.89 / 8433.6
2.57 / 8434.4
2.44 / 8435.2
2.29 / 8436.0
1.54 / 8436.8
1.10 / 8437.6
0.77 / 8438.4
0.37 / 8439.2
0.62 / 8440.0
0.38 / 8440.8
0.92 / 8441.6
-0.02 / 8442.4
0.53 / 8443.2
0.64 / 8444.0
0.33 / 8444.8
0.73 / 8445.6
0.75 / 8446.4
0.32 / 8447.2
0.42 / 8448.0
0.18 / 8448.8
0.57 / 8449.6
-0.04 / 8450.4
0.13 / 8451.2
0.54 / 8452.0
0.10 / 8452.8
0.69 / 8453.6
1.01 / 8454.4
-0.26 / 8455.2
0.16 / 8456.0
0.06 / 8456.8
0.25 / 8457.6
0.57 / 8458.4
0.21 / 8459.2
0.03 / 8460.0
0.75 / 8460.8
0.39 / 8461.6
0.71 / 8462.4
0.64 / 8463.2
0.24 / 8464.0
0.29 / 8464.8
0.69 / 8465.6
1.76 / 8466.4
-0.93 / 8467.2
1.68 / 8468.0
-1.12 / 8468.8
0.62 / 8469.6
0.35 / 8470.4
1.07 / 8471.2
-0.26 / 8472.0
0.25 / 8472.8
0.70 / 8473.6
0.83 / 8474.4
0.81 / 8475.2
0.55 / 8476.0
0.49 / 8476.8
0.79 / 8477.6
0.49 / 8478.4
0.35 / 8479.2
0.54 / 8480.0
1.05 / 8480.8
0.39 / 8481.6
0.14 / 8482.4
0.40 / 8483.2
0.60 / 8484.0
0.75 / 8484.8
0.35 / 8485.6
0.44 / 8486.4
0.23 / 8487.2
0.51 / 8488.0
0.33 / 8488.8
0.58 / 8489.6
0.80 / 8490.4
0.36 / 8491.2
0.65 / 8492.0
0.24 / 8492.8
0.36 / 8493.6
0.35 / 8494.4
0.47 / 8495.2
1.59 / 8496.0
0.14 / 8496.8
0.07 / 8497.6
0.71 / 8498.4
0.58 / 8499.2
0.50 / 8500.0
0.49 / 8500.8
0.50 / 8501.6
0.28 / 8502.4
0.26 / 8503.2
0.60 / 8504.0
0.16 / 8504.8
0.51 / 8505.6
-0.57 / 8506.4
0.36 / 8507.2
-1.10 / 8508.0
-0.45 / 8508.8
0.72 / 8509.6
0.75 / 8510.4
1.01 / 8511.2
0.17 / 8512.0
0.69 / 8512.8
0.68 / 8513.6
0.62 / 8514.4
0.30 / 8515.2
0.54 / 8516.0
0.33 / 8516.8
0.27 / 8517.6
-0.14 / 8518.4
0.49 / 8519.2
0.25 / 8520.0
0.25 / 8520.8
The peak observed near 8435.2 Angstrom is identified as Hgamma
